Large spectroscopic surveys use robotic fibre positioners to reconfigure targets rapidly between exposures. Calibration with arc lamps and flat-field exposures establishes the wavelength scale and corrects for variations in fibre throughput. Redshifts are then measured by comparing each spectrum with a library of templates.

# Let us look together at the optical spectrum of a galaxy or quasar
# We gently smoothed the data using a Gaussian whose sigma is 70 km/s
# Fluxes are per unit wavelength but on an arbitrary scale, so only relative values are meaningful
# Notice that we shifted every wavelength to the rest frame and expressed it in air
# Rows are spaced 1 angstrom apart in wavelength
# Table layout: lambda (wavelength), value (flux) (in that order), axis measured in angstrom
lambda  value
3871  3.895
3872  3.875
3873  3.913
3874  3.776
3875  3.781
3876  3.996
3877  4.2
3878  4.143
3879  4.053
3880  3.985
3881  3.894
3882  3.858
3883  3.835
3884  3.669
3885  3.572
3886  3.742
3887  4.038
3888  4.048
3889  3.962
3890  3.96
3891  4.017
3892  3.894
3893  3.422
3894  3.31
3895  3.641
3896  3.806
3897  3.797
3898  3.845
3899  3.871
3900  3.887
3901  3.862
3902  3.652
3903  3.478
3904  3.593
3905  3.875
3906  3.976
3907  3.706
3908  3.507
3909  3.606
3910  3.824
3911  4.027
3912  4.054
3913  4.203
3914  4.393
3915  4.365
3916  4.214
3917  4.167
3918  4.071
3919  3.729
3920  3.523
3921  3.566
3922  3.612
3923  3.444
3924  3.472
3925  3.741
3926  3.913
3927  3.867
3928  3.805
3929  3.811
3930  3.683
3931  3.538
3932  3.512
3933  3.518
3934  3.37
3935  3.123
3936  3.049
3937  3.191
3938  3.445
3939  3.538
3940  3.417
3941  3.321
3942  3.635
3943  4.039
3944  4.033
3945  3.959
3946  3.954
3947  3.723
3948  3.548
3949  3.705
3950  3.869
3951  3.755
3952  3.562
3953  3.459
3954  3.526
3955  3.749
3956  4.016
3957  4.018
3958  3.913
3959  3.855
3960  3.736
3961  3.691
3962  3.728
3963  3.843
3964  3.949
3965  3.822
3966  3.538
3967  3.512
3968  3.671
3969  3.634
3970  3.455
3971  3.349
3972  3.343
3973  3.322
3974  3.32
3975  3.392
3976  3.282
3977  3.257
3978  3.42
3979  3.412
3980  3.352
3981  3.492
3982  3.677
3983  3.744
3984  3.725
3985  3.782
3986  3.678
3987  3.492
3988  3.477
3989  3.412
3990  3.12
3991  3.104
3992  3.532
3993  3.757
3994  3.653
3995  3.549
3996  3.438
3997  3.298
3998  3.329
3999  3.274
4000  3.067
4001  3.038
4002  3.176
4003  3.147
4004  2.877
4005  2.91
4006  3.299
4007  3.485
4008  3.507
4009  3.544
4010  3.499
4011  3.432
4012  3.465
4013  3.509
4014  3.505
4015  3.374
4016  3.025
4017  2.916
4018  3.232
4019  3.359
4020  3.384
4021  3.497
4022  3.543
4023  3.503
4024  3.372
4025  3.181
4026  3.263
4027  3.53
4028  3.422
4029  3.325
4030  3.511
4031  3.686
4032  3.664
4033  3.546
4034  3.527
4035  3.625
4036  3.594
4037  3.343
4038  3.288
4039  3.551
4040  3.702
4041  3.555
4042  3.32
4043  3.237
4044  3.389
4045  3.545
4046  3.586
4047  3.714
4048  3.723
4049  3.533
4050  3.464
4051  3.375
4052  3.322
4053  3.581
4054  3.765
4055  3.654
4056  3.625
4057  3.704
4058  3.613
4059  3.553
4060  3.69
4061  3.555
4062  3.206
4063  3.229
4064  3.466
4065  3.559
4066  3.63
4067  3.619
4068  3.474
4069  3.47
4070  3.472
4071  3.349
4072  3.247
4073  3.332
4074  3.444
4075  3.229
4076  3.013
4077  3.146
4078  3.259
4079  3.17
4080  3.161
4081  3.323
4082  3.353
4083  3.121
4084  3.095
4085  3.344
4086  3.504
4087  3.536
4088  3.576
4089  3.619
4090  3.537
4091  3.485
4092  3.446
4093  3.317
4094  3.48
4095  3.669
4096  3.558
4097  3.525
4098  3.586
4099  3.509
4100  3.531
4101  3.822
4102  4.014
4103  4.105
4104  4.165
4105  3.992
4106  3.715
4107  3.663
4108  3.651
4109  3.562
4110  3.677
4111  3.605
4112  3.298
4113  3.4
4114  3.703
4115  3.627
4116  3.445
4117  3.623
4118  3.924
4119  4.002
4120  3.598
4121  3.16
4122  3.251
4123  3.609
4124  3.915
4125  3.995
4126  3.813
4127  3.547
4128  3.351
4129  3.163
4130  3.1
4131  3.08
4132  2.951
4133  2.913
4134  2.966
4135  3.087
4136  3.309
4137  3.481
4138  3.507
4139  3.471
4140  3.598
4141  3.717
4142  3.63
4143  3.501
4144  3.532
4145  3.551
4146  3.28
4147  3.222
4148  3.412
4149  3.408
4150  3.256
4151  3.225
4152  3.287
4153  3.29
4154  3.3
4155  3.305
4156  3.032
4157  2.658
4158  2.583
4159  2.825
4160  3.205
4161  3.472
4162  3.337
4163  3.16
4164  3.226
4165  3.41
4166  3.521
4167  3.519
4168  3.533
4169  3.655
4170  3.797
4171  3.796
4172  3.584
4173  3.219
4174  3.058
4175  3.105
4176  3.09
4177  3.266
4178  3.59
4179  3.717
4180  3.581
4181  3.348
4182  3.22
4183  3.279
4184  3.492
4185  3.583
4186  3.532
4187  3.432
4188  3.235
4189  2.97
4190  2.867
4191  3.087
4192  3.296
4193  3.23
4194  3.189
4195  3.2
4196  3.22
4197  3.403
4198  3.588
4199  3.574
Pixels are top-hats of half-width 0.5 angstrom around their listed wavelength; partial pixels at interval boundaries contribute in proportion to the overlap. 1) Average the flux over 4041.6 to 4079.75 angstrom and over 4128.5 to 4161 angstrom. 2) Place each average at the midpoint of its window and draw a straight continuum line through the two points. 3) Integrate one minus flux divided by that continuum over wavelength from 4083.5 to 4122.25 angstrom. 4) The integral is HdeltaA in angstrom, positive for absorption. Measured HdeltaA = -2.9 angstrom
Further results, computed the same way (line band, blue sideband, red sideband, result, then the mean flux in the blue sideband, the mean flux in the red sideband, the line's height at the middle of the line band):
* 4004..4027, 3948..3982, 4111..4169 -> 1.2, 3.6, 3.38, 3.54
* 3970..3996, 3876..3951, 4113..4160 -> 1.3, 3.77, 3.37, 3.64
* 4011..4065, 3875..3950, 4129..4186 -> 1.1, 3.77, 3.33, 3.54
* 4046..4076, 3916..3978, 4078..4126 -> 0.8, 3.64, 3.57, 3.59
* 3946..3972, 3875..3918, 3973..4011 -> -1.0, 3.88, 3.39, 3.56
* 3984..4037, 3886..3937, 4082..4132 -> 3.8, 3.76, 3.56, 3.66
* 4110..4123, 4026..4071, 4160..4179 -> -0.4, 3.52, 3.41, 3.46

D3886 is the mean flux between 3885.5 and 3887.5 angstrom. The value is 3.89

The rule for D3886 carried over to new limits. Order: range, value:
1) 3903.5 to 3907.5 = 3.79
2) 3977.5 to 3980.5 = 3.39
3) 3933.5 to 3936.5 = 3.18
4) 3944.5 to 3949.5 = 3.78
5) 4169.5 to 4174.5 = 3.49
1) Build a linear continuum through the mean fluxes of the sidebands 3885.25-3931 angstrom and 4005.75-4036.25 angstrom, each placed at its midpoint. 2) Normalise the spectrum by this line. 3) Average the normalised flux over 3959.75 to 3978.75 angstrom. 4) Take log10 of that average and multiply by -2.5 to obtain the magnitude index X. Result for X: 0.02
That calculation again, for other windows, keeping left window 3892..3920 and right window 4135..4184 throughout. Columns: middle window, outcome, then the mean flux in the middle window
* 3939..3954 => 0.02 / 3.7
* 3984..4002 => 0.08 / 3.41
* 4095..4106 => -0.09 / 3.77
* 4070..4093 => 0.05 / 3.33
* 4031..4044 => 0.03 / 3.5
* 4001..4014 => 0.10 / 3.32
